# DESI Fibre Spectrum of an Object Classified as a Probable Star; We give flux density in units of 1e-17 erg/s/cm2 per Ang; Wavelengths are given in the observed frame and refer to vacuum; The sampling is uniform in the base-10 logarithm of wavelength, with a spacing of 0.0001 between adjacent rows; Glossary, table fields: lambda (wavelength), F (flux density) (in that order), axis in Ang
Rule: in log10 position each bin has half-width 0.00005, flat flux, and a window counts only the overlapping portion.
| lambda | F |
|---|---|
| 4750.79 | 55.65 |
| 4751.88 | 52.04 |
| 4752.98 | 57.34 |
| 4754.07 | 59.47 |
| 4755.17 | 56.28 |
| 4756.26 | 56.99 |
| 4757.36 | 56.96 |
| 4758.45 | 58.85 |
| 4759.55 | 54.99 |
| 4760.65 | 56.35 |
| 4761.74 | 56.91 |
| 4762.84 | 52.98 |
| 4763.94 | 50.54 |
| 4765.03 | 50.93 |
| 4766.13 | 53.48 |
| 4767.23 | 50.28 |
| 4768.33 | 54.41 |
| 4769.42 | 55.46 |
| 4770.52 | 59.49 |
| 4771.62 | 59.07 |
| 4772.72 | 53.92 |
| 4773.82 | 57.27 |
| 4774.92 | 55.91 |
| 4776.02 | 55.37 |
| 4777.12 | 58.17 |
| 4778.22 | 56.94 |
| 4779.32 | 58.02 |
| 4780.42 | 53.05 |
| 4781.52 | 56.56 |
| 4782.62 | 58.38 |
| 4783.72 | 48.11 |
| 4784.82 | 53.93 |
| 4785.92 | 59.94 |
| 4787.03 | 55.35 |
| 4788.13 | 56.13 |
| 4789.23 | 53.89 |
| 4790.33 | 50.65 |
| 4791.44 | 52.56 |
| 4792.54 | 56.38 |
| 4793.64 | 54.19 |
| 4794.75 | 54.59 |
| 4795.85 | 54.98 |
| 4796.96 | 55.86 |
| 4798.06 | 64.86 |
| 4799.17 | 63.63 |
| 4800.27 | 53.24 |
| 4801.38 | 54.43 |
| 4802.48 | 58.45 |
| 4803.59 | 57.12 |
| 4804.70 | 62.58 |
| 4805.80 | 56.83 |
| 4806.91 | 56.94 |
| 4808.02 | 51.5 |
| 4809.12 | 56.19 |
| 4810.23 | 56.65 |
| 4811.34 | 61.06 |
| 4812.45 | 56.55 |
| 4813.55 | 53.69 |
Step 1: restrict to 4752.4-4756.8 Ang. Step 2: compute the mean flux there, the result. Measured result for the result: 57.5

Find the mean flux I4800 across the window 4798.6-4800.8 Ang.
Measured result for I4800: 58.5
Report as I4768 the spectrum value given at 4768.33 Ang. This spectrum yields 54.41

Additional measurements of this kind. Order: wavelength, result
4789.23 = 53.89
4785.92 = 59.94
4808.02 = 51.5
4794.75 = 54.59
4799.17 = 63.63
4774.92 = 55.91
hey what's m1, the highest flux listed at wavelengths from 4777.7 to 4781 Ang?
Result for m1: 58.02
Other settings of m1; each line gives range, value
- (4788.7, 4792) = 53.89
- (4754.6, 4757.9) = 56.99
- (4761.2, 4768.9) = 56.91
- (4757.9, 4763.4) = 58.85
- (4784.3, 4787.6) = 59.94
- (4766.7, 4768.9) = 54.41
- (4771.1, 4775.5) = 59.07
